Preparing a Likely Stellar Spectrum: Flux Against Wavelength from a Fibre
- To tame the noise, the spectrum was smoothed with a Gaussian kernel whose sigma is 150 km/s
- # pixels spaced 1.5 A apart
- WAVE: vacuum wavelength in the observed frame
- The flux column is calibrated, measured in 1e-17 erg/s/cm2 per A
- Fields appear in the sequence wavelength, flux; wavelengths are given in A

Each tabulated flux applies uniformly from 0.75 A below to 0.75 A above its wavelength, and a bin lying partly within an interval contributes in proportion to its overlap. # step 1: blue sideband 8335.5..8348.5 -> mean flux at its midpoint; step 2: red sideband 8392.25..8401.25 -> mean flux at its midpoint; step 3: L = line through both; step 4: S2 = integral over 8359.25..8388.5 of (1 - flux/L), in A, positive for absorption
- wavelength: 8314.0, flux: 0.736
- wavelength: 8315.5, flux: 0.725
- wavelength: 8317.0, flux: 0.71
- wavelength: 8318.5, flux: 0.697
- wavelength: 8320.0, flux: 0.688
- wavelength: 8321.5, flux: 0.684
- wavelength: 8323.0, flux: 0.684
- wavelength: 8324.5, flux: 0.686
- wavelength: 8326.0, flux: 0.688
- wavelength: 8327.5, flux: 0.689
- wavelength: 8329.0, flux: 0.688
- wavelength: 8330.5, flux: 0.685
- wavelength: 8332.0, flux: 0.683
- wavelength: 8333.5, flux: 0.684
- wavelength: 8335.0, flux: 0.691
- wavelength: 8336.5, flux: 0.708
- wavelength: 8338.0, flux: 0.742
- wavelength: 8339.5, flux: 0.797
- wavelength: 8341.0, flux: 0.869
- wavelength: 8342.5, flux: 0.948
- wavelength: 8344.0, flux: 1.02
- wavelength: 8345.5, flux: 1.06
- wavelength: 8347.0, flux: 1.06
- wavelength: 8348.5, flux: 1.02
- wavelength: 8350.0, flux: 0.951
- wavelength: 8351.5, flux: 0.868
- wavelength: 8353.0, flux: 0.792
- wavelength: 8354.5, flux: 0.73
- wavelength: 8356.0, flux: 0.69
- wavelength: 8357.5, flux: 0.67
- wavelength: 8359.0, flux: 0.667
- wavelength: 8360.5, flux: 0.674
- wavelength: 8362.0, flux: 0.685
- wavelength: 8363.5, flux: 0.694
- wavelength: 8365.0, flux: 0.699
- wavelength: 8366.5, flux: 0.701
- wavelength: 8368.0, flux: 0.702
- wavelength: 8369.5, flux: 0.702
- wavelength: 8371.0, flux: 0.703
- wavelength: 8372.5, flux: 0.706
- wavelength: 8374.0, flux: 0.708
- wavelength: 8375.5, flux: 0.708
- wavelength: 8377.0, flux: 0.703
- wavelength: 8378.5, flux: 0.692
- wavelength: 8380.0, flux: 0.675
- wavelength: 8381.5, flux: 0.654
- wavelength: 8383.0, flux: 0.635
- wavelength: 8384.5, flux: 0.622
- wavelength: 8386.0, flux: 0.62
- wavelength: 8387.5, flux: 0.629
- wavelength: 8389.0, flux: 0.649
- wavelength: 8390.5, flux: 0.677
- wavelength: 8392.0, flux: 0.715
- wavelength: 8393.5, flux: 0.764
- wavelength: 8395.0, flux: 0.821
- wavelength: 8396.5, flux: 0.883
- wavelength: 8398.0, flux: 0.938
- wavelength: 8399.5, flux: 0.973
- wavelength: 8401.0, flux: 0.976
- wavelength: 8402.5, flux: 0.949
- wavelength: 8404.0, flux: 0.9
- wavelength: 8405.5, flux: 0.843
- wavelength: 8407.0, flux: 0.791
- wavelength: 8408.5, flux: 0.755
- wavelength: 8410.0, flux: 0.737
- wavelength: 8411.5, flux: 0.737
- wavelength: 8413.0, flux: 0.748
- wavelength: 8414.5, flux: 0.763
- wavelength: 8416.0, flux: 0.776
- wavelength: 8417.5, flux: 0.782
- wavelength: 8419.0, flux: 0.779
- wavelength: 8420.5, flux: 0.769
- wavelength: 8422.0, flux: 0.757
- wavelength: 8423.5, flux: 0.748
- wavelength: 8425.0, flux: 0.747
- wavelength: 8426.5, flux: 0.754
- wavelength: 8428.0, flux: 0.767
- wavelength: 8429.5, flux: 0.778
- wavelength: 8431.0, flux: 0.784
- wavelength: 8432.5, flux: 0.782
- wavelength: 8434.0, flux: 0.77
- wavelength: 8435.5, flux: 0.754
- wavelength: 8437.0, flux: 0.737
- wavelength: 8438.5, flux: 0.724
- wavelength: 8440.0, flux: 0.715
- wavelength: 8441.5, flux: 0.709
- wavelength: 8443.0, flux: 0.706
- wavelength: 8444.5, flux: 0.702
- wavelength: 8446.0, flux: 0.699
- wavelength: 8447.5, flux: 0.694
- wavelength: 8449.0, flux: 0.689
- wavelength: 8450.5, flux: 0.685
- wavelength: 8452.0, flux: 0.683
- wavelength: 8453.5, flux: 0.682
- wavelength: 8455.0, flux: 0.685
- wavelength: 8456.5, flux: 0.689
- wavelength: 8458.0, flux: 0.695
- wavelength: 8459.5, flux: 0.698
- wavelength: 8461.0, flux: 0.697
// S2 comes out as 6.9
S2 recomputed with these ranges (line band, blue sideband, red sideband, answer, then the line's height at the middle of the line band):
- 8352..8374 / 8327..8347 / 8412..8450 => 2.30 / 0.785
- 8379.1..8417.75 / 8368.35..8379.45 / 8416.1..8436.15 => -1.87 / 0.733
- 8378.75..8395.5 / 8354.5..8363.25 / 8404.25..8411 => 1.53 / 0.744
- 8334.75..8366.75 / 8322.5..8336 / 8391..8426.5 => -4.06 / 0.72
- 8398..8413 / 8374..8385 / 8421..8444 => -2.98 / 0.71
